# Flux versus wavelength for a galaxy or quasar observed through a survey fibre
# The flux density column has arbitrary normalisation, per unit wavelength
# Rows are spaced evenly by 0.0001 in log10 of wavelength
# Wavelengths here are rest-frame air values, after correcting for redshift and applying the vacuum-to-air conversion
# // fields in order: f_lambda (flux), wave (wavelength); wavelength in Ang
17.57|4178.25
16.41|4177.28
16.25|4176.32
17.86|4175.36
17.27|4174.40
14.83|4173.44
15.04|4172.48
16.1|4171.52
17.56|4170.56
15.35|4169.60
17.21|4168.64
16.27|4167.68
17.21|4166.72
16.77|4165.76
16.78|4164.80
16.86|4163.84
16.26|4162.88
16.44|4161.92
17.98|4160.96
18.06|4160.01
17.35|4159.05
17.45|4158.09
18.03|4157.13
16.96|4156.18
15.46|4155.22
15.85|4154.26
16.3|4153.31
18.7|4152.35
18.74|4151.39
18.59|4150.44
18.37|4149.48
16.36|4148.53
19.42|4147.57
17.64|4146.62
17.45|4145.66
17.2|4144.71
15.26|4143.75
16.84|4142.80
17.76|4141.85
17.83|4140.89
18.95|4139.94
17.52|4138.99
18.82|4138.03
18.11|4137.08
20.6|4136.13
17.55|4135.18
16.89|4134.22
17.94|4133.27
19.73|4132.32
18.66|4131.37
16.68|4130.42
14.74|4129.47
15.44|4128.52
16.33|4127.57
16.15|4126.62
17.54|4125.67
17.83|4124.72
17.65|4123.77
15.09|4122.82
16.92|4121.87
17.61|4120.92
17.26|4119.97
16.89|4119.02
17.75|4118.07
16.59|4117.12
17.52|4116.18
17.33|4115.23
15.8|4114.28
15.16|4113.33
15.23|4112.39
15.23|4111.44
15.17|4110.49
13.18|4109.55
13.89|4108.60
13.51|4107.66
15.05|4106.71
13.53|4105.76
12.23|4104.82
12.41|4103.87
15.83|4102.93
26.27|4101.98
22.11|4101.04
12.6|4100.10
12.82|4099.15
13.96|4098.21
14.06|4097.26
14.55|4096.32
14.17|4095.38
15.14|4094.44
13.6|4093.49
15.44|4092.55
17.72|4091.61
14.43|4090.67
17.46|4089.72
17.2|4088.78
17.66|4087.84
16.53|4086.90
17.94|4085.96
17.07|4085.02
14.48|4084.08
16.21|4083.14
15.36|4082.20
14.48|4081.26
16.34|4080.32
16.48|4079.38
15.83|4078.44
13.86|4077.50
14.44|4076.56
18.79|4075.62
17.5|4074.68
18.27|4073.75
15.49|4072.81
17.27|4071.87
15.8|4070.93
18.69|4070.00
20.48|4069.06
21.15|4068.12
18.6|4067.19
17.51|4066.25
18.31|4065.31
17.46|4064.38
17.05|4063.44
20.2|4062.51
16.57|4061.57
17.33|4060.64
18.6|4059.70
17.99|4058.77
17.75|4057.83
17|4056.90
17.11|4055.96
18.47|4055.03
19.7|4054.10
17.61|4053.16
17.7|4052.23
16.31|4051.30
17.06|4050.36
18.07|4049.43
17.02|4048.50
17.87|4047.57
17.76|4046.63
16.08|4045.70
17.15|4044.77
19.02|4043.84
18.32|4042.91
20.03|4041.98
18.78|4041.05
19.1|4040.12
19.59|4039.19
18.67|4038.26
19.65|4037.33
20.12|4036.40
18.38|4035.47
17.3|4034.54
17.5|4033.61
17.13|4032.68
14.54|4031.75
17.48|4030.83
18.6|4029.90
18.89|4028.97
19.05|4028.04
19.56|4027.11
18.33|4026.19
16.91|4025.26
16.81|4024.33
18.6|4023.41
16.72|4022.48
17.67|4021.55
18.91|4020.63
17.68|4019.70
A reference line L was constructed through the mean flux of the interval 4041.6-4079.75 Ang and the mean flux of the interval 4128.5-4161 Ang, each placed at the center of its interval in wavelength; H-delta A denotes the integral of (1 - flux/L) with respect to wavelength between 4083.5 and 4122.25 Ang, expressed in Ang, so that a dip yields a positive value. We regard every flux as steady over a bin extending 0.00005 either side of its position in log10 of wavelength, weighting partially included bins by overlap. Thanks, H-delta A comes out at 3.9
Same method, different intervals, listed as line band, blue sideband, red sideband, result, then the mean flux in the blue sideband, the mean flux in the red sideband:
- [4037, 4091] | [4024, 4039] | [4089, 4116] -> -2.1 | 18.1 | 15.3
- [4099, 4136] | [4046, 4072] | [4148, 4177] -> 2.1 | 17.9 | 16.9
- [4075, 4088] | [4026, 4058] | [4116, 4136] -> 1.1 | 18.1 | 17.1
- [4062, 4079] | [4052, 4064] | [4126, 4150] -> 0.3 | 17.9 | 17.5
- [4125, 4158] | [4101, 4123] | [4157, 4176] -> -2.1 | 16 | 16.8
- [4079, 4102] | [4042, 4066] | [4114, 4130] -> 1.7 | 17.8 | 16.7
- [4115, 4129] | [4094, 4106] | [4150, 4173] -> -0.8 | 15.4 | 17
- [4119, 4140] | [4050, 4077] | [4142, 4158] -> 0.0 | 17.8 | 17.3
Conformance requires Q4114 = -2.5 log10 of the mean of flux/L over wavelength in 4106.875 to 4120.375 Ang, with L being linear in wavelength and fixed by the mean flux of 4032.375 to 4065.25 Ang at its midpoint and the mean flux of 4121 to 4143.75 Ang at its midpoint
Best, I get 0.12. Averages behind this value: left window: 18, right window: 17.4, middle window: 15.7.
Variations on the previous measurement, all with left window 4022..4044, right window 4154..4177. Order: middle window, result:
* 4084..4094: 0.08 mag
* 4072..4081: 0.09 mag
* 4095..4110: 0.16 mag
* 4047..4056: 0.02 mag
